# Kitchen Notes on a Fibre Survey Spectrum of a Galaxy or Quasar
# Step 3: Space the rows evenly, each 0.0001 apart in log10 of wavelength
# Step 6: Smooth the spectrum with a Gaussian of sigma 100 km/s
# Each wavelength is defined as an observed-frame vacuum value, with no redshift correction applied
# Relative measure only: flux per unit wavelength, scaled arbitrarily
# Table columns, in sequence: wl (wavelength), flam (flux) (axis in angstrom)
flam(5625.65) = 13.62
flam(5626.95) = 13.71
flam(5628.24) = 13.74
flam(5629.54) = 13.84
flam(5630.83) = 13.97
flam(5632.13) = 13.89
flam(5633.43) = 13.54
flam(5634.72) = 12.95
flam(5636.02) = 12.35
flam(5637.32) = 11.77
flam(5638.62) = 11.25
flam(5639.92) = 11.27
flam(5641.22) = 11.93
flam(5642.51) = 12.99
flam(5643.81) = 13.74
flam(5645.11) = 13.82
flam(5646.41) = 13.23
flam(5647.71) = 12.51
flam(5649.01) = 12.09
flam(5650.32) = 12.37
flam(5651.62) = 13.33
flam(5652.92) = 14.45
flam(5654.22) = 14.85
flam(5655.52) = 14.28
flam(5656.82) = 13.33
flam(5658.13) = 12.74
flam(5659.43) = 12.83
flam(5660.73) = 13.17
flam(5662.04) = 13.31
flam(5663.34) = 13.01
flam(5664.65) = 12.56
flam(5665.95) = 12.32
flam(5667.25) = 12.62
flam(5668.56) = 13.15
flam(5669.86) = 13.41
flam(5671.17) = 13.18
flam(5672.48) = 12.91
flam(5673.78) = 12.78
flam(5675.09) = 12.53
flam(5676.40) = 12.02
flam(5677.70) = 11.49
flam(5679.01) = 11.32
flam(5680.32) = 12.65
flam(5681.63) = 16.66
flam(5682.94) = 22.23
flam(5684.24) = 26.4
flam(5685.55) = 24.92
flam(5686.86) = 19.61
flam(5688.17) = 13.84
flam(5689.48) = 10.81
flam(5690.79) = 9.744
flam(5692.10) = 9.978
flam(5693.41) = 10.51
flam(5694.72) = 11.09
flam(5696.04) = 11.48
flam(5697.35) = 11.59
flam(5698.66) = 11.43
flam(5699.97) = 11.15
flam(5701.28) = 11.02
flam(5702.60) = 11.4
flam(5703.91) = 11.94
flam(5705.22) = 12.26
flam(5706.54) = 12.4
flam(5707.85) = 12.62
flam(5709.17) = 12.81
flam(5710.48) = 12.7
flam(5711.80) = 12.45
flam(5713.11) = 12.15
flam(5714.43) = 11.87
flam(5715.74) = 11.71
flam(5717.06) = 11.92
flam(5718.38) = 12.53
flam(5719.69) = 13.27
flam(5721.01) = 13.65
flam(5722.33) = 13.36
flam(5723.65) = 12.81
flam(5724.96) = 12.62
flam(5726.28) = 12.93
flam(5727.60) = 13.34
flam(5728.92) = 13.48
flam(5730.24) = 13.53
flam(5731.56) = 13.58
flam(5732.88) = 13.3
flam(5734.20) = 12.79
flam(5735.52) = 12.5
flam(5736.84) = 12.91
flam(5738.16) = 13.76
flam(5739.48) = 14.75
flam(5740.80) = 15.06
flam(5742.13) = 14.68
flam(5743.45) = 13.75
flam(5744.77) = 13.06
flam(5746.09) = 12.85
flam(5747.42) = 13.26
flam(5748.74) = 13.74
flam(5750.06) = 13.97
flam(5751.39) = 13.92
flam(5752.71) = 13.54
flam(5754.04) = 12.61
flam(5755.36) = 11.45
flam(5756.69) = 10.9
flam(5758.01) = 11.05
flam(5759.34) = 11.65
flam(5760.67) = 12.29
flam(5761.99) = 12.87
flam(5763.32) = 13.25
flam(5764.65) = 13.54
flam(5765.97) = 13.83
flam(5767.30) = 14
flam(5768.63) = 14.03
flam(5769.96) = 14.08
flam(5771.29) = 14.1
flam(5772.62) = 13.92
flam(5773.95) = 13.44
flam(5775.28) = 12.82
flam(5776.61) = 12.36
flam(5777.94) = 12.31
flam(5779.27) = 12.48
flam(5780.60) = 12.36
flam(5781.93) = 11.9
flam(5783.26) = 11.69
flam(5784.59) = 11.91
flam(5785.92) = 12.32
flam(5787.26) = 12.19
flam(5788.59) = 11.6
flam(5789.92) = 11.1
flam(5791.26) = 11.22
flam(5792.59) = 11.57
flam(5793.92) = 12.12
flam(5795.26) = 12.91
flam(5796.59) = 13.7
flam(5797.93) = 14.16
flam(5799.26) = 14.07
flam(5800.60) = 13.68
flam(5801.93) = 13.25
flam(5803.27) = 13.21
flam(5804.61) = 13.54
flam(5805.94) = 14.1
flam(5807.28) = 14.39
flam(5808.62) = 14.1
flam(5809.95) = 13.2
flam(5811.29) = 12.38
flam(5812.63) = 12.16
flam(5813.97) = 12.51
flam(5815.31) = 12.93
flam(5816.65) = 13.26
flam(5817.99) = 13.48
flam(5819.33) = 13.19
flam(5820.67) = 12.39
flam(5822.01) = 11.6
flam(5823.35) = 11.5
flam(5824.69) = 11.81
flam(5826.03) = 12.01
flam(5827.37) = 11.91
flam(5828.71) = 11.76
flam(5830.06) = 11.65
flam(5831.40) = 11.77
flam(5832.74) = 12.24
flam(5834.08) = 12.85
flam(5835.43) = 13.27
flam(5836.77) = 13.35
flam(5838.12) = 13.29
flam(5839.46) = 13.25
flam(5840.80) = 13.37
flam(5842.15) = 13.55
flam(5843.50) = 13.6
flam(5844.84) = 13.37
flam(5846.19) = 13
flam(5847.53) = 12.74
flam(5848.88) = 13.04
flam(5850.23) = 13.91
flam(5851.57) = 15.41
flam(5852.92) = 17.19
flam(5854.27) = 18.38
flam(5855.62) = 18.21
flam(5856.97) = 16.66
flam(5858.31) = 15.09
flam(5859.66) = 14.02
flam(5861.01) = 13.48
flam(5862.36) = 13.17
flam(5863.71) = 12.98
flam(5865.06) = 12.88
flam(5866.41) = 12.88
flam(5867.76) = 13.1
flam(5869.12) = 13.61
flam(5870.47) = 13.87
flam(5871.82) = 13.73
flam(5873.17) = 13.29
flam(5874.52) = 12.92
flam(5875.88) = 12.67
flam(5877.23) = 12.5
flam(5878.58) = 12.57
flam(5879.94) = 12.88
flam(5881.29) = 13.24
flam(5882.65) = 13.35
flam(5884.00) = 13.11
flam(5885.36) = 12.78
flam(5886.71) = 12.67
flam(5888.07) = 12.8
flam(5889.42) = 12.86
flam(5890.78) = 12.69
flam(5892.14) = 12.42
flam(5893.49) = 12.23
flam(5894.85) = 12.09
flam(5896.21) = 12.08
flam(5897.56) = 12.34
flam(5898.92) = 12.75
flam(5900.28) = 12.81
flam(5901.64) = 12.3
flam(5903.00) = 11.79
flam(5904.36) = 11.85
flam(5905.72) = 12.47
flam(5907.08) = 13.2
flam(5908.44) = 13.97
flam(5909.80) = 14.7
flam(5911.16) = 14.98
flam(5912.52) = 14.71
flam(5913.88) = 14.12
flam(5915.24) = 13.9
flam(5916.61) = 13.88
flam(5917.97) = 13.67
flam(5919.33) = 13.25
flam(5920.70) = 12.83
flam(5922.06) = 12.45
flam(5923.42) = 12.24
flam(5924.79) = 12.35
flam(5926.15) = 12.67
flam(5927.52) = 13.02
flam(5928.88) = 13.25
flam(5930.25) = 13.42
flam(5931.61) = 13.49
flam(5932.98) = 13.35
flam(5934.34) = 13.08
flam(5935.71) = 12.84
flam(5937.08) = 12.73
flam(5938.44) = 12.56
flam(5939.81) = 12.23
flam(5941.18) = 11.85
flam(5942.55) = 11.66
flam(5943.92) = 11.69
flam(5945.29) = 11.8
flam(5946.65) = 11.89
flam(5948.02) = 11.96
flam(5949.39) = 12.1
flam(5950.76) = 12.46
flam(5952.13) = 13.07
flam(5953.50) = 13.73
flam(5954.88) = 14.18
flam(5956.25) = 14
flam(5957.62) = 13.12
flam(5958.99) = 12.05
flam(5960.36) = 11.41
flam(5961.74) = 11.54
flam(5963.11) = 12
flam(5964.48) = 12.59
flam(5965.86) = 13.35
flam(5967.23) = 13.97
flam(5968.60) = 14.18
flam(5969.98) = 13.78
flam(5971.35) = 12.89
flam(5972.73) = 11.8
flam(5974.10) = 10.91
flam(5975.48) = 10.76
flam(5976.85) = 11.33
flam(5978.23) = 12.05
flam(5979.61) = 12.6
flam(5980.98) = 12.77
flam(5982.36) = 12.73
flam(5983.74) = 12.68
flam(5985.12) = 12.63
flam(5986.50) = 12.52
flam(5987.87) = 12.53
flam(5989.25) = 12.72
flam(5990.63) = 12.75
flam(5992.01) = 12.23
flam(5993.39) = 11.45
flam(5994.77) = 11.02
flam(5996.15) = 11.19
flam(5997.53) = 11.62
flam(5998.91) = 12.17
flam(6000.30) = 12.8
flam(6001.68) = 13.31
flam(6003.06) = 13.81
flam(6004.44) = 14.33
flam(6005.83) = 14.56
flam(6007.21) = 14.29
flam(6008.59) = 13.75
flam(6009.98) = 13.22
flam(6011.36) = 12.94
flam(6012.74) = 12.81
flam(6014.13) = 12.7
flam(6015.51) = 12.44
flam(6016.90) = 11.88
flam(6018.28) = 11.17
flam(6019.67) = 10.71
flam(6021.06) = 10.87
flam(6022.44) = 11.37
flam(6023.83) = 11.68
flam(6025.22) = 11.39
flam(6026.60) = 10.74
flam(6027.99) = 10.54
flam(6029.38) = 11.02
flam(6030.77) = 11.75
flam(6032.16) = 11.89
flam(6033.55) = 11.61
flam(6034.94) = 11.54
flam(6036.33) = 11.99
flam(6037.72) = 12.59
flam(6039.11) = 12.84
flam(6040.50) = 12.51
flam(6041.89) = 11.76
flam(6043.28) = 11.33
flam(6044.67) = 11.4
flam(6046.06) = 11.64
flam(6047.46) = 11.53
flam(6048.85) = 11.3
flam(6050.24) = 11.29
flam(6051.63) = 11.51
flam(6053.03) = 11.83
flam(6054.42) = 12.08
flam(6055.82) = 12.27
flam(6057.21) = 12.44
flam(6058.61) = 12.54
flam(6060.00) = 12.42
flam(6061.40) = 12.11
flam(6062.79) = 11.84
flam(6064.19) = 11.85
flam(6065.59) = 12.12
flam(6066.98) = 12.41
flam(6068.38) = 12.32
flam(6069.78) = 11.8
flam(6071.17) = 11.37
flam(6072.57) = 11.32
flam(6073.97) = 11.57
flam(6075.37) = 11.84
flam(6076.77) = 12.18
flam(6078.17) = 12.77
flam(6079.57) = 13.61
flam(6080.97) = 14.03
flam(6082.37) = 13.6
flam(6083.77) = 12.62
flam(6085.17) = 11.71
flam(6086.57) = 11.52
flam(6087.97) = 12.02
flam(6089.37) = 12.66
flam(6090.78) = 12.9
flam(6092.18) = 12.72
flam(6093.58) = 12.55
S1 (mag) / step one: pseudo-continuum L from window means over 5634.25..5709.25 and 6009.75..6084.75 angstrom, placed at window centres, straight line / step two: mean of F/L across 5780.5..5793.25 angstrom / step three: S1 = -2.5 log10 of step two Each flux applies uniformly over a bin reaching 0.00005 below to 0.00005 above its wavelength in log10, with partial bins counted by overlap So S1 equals 0.09 mag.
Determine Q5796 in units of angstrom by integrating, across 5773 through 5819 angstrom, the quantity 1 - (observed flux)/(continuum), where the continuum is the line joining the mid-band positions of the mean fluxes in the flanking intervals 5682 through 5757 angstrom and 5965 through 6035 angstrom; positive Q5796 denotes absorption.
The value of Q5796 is 1.0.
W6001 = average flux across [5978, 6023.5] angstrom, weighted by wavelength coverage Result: 12.5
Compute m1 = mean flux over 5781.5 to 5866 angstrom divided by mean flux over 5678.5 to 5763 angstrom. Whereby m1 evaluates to 0.99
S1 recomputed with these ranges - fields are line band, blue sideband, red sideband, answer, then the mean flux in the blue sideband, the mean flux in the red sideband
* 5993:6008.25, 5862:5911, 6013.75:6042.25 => -0.082 mag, 12.9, 11.7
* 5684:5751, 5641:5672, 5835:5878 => 0.019 mag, 13.1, 13.9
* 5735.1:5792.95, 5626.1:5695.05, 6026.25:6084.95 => 0.024 mag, 13.6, 12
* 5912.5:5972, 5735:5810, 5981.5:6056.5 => -0.039 mag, 13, 12.1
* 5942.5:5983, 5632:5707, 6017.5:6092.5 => -0.022 mag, 13.2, 11.9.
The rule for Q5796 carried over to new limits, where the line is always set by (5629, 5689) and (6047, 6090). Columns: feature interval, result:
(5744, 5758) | 0.7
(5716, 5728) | 0.7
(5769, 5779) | 0.1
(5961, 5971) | -0.4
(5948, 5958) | -0.4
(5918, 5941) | -0.2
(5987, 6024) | -0.1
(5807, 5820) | 0.1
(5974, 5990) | 0.4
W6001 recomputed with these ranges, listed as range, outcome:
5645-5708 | 13.4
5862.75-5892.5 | 13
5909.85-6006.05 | 12.7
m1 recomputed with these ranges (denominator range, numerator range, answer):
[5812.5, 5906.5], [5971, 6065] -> 0.92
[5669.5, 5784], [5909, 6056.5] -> 0.95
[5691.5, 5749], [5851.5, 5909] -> 1.06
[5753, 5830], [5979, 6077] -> 0.95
